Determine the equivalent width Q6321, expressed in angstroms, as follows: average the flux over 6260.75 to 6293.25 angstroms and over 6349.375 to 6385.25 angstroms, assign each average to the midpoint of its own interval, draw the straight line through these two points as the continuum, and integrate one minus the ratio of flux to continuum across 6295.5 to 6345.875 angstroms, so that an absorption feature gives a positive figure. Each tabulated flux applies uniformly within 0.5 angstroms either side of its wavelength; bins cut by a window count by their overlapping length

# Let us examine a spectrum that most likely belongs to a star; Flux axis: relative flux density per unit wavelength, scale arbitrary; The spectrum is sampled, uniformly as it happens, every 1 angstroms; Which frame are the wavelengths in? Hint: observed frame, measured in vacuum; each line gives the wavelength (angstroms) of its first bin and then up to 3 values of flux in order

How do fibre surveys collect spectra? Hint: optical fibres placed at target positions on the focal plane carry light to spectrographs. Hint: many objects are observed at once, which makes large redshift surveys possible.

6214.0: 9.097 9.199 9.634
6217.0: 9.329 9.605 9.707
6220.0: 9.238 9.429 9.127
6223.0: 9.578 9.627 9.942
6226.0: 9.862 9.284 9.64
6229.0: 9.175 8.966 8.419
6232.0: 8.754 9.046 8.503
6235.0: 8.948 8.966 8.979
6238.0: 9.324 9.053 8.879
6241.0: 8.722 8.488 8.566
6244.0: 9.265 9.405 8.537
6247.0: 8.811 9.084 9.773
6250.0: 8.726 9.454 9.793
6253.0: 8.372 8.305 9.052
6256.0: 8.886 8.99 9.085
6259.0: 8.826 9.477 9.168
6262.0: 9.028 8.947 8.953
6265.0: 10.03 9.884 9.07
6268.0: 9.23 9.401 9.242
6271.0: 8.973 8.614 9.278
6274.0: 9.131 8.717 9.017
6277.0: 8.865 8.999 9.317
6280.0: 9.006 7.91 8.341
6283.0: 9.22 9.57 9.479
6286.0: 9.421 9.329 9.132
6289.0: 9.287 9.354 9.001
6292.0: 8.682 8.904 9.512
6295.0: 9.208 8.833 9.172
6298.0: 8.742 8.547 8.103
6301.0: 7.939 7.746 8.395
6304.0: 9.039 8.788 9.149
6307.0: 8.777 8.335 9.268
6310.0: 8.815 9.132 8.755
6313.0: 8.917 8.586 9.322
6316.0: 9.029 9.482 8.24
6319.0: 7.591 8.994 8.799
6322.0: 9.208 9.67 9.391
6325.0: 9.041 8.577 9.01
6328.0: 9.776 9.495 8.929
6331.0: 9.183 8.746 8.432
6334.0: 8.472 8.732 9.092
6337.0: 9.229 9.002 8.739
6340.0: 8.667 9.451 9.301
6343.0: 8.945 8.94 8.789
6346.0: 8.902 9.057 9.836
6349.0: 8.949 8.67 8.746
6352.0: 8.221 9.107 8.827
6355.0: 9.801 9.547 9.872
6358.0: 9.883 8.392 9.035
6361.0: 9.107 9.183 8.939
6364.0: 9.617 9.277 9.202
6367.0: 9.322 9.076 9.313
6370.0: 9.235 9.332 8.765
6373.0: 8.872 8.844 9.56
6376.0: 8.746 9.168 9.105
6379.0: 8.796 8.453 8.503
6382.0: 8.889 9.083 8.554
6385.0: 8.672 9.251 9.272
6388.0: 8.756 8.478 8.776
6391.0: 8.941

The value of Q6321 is 1.2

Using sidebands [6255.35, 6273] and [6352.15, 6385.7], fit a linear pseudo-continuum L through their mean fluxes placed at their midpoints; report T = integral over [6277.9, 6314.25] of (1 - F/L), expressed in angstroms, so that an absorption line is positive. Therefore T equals 1.0 angstroms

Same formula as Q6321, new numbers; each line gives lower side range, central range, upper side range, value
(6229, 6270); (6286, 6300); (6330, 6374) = 0.0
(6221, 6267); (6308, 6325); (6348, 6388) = 0.3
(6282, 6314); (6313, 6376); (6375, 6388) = -1.1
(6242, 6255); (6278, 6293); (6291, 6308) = -0.5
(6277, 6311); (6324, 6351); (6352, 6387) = 0.0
